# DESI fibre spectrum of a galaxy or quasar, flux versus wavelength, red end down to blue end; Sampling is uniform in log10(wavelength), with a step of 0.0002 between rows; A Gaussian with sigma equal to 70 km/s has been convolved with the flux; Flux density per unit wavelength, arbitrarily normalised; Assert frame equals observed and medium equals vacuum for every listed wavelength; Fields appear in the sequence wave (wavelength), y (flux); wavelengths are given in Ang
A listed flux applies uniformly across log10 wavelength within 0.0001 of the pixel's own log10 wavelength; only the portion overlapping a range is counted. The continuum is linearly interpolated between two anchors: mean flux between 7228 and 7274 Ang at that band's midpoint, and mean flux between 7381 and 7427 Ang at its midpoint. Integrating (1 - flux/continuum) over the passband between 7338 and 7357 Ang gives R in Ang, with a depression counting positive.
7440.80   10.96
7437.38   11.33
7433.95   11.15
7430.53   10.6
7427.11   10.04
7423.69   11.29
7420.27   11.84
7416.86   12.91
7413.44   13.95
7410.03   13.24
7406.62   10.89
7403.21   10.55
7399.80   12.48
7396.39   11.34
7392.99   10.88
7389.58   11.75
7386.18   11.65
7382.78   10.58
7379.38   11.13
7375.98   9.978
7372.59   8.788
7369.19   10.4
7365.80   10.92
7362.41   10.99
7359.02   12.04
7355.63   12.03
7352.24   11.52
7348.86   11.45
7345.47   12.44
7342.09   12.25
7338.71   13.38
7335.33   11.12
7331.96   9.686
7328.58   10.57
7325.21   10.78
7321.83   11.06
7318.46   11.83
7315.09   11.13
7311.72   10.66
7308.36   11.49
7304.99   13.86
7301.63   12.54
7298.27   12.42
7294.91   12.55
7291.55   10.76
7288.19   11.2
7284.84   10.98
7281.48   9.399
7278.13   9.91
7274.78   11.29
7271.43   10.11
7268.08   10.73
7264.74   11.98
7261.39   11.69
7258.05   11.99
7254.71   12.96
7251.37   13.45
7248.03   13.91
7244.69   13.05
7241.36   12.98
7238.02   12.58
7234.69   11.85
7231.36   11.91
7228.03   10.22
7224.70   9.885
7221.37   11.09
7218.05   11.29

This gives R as -0.4 Ang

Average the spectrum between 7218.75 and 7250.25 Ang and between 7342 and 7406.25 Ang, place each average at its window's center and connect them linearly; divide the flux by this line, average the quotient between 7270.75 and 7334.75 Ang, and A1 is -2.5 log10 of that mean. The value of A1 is 0.037 mag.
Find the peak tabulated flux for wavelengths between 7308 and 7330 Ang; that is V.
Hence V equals 11.83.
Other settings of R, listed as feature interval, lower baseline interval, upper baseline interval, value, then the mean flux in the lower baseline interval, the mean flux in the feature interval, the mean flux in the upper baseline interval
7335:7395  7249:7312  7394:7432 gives 2.0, 11.6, 11.3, 11.7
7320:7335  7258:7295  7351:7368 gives 0.9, 10.9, 10.6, 11.5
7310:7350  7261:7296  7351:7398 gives -1.5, 10.9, 11.4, 11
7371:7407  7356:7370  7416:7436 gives 1.0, 11.2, 10.9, 11.2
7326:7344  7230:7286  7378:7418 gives 0.6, 11.8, 11.4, 11.8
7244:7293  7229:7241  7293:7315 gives 2.4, 12.1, 11.5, 12.2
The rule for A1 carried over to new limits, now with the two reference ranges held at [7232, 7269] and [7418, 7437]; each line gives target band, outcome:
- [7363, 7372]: 0.11 mag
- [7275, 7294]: 0.15 mag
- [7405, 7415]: -0.14 mag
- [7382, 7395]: 0.01 mag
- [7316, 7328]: 0.07 mag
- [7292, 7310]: -0.03 mag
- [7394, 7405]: -0.01 mag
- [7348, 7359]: -0.01 mag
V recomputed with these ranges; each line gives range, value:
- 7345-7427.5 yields 13.95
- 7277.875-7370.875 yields 13.86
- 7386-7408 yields 12.48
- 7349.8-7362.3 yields 12.04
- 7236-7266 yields 13.91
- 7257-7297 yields 12.55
